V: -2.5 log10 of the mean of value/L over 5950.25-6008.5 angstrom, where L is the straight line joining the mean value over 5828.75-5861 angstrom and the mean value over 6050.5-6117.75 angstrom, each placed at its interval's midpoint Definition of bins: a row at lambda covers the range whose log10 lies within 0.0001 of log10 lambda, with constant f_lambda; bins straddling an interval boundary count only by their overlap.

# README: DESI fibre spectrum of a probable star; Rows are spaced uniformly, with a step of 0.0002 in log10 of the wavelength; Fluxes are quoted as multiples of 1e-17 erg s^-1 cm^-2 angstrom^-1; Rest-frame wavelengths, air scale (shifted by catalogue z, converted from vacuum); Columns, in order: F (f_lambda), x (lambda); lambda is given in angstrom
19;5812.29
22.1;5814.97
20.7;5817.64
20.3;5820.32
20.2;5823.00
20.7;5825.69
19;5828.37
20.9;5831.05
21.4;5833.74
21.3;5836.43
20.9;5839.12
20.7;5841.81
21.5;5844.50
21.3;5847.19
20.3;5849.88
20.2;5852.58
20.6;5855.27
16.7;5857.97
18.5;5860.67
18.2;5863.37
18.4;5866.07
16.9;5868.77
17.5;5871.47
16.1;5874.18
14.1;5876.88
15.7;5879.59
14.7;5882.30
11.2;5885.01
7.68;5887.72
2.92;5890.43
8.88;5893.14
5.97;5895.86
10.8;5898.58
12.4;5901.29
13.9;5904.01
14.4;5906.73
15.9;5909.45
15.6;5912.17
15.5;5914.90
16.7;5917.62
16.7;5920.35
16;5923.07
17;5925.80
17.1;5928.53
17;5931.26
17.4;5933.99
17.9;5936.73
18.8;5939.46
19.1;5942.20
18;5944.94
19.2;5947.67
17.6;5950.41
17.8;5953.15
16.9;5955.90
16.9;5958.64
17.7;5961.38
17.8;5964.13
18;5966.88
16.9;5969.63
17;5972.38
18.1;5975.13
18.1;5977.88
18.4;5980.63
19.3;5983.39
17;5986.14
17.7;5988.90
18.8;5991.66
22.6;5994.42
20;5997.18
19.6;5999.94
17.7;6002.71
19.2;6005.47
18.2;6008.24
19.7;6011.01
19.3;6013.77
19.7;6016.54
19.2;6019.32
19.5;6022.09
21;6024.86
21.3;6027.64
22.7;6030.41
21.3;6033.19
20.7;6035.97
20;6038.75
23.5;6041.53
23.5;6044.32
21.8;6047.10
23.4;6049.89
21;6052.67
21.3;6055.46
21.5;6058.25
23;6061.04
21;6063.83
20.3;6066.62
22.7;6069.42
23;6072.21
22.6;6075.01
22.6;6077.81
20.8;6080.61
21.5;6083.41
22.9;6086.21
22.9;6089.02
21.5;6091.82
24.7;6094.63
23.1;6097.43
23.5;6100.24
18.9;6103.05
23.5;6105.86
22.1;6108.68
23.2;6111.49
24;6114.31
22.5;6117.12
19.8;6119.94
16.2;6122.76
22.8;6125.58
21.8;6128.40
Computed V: 0.17 mag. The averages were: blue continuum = 20.4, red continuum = 22.3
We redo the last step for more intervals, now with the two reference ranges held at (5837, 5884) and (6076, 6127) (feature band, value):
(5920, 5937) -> 0.14 mag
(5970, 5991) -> 0.13 mag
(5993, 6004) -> 0.03 mag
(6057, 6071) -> -0.01 mag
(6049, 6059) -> -0.02 mag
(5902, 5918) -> 0.25 mag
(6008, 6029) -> 0.05 mag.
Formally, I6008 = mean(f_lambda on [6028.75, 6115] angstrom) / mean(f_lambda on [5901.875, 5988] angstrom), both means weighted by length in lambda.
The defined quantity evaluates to 1.29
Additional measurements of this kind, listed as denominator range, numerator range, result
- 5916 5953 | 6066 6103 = 1.27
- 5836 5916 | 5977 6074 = 1.32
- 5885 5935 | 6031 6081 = 1.64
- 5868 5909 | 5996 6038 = 1.63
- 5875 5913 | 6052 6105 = 1.88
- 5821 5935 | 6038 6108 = 1.35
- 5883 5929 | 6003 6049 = 1.61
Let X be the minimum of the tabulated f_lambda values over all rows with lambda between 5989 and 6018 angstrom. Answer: 17.7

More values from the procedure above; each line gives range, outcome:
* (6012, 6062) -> 19.2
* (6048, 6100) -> 20.3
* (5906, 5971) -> 14.4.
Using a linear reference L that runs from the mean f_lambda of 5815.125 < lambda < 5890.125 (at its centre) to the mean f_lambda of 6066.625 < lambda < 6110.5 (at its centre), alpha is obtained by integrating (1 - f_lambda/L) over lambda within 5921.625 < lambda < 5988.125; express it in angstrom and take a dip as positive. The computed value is 7.6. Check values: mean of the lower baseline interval 18.2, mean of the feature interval 17.7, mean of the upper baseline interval 22.4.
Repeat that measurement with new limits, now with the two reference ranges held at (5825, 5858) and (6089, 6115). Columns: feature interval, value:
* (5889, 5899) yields 6.76 angstrom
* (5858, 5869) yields 1.48 angstrom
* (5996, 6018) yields 2.76 angstrom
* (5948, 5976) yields 5.23 angstrom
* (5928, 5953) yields 3.91 angstrom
